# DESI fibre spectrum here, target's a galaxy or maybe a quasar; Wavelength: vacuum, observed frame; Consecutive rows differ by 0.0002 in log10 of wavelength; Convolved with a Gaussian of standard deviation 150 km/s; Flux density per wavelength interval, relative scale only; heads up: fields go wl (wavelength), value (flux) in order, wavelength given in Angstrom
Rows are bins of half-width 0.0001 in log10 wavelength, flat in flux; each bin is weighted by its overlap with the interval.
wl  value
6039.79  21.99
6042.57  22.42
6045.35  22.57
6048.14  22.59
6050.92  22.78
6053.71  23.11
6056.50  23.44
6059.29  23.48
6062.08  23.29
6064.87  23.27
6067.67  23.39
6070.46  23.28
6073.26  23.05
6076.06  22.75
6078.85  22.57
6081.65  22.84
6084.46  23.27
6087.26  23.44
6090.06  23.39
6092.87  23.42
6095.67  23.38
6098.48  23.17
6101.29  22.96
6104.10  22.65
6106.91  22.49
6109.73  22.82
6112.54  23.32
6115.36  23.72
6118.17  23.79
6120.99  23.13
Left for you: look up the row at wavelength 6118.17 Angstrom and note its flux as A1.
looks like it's 23.79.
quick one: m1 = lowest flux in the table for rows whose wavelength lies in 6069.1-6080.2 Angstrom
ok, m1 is 22.57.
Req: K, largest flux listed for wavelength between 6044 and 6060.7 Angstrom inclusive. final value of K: 23.48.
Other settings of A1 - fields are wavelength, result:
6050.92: 22.78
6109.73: 22.82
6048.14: 22.59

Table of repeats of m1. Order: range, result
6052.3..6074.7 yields 23.05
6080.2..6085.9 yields 22.84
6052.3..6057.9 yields 23.11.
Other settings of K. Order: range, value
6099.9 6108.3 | 22.96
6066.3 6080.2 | 23.39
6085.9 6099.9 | 23.44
